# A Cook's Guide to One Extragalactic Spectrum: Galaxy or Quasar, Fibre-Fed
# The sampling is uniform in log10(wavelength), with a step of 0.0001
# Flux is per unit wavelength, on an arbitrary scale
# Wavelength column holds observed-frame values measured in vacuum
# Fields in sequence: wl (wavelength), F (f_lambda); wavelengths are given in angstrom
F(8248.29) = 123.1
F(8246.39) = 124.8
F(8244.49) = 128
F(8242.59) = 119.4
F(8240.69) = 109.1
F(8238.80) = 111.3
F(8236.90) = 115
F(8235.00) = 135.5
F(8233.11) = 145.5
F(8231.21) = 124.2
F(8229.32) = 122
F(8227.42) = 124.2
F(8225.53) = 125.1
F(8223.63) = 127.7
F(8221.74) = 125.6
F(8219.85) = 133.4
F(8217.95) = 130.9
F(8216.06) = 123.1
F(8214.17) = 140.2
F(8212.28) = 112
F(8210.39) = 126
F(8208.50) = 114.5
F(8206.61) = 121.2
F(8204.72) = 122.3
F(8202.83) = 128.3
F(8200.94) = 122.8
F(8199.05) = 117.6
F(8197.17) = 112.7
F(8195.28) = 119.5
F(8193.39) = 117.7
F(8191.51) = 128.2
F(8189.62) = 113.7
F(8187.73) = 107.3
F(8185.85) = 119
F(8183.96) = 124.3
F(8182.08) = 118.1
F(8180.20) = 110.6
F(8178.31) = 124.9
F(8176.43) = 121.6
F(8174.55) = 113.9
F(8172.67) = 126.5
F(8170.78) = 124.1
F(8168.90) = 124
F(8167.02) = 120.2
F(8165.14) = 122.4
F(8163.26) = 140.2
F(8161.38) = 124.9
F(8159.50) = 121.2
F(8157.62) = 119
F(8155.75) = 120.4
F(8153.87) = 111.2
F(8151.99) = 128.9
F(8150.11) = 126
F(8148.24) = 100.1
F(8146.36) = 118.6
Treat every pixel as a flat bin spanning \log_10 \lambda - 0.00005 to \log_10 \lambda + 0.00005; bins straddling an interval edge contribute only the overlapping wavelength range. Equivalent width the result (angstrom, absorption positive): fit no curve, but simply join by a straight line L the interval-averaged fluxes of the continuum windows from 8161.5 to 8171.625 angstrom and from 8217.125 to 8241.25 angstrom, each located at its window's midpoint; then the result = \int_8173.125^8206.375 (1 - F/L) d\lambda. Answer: 1.8 angstrom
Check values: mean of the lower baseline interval 126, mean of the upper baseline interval 126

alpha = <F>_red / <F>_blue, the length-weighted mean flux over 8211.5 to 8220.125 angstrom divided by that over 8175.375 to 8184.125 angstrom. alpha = 1.07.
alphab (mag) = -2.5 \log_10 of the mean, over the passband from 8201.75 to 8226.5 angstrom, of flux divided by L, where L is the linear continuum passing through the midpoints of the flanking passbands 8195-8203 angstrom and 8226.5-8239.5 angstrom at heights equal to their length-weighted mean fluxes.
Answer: -0.028 mag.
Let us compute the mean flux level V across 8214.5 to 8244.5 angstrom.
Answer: 125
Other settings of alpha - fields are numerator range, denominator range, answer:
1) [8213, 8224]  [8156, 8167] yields 1.04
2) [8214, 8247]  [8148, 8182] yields 1.03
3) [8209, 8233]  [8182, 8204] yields 1.06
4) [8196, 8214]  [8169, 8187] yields 1.00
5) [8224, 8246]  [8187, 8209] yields 1.04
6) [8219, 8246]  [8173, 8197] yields 1.05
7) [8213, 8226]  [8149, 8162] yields 1.07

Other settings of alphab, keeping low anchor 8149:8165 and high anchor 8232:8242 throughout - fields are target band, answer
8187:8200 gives 0.06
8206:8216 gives 0.00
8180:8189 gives 0.07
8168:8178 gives 0.01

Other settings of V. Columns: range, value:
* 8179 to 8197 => 117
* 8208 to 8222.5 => 126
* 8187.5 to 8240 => 123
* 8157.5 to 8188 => 122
